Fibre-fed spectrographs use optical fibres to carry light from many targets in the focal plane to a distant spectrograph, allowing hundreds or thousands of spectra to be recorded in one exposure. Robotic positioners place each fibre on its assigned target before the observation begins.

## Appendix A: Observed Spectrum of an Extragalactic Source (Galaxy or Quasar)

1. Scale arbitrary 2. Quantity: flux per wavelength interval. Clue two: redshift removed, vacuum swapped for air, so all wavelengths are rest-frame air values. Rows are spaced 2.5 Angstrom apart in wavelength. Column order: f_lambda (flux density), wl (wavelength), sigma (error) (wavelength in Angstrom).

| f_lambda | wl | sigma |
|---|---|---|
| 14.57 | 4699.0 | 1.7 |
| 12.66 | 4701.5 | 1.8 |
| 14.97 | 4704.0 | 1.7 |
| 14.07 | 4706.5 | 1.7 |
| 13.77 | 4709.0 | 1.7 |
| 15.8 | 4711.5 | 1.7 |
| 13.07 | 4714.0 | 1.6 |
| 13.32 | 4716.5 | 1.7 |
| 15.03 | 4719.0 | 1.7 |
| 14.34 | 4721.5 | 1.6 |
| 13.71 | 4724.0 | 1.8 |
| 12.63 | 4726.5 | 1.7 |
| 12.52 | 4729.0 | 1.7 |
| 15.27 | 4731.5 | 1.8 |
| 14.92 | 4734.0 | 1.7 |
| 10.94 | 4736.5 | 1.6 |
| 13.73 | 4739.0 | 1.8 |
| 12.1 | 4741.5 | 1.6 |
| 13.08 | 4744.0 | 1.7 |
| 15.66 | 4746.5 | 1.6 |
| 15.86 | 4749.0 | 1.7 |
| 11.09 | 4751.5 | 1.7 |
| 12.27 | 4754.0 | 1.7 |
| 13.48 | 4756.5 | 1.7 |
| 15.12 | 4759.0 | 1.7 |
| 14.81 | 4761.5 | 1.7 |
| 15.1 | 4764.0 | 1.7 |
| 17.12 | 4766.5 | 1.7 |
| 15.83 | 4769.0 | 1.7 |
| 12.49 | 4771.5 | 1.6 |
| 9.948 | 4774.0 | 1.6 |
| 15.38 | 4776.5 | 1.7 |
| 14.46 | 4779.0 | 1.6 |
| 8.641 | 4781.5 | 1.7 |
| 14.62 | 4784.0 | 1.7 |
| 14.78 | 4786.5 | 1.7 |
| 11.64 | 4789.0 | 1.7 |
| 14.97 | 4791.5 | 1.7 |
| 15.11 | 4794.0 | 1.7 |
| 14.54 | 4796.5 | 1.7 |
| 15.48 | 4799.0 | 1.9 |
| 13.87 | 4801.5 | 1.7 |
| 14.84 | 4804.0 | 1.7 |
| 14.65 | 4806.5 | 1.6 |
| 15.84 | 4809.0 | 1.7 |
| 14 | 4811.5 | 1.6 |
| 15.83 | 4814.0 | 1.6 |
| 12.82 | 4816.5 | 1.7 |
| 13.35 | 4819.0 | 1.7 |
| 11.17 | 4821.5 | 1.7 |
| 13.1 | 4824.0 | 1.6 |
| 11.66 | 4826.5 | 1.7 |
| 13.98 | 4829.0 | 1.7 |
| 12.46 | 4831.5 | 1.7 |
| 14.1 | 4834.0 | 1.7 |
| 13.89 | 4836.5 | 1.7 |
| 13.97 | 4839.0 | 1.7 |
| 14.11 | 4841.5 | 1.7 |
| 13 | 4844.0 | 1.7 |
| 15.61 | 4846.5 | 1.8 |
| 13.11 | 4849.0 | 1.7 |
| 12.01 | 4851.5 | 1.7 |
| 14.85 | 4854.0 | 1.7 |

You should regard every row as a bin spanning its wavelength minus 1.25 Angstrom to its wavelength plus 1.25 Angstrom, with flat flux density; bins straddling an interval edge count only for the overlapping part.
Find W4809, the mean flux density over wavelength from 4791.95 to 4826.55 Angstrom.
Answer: 14.1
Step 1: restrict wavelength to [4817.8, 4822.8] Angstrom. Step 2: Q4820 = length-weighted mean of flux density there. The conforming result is 12.3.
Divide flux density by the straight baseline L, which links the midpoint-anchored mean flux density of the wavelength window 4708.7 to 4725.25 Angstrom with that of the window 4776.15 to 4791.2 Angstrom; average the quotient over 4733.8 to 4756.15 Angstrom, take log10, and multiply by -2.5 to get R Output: 0.04 mag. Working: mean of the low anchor 14.2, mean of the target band 13.2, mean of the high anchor 13.2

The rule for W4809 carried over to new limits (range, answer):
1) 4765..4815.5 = 14.2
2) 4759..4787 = 14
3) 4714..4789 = 13.7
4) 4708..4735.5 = 14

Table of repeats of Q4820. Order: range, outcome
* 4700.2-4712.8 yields 14.3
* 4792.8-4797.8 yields 14.8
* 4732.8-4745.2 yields 12.9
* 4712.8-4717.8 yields 13.2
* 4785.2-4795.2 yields 14.1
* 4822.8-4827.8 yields 12.4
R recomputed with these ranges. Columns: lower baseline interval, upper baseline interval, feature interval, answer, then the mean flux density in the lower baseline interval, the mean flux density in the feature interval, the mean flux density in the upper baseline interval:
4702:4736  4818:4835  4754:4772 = -0.097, 14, 14.8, 12.8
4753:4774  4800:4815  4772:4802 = 0.077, 14.3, 13.6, 14.8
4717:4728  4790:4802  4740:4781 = 0.034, 13.9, 13.9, 14.8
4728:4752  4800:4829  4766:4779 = -0.027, 13.6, 14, 13.8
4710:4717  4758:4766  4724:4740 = 0.092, 14.1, 13.4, 15.2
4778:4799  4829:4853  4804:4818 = -0.074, 13.7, 14.6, 13.6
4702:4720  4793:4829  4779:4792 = 0.089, 14.2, 13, 14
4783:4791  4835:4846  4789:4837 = -0.008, 13.8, 13.9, 13.9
